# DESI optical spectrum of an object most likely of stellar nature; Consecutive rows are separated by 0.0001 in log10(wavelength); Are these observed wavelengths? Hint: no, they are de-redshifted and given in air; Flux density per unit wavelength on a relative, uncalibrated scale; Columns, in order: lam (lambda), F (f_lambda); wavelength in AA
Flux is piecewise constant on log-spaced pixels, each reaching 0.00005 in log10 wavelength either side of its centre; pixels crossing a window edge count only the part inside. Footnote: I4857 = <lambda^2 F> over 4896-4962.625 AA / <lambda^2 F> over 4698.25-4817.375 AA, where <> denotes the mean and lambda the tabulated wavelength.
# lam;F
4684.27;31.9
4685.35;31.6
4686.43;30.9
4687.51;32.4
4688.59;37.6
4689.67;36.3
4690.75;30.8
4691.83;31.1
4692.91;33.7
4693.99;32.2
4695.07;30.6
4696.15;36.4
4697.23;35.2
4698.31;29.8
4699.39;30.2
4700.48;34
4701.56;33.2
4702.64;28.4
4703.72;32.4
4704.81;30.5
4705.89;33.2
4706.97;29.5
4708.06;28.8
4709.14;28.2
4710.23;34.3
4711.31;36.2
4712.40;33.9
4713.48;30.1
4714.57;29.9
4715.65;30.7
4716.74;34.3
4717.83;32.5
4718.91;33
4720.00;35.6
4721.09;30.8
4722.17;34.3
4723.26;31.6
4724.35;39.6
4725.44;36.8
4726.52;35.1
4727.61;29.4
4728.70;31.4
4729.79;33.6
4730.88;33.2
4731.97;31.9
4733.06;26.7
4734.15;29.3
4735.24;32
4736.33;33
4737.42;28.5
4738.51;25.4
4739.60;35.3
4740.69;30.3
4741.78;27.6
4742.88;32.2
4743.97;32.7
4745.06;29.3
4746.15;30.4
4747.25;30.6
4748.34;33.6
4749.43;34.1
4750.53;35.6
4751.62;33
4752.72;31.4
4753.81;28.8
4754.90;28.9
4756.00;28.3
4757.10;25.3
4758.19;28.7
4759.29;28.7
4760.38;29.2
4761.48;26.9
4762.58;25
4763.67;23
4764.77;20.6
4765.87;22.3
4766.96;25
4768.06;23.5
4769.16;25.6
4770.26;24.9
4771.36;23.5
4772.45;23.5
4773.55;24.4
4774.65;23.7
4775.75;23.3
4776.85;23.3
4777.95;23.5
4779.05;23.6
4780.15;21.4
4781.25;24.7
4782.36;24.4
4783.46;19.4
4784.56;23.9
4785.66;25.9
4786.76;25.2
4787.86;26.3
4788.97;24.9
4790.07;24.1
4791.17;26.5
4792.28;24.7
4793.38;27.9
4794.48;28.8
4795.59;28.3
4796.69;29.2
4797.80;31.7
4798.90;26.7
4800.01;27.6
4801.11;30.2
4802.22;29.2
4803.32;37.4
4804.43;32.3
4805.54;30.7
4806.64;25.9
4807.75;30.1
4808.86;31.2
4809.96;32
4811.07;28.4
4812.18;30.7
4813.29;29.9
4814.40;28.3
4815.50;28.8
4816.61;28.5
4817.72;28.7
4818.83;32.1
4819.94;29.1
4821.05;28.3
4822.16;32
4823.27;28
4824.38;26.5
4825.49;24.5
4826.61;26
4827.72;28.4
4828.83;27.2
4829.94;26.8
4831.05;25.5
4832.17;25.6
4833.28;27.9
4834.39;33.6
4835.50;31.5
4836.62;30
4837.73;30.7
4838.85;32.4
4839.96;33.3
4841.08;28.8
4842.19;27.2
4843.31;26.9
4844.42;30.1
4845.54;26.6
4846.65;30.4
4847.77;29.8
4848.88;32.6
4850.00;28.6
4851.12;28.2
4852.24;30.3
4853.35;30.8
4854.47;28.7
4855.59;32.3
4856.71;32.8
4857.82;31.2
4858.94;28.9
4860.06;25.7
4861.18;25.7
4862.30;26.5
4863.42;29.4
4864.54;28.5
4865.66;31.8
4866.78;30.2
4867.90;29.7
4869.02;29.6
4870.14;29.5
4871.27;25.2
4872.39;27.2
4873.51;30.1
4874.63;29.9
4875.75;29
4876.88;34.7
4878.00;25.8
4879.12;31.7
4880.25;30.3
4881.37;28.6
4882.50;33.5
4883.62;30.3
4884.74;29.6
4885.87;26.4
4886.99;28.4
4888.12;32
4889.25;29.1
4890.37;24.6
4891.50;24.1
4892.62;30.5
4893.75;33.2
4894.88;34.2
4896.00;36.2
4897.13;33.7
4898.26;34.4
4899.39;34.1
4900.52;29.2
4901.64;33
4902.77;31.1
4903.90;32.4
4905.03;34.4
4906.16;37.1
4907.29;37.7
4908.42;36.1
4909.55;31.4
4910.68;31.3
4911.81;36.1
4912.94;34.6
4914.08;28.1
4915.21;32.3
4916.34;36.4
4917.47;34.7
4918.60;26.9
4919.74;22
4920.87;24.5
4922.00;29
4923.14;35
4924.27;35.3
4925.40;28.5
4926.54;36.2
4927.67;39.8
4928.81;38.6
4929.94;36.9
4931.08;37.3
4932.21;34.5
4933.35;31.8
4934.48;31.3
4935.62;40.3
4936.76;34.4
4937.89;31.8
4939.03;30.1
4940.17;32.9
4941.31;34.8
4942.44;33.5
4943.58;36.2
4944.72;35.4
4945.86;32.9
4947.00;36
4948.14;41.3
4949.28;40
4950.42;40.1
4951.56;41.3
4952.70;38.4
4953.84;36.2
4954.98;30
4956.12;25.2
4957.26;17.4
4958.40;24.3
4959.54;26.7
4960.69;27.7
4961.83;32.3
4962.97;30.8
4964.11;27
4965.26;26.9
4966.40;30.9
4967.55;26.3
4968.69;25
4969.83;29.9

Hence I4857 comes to 1.22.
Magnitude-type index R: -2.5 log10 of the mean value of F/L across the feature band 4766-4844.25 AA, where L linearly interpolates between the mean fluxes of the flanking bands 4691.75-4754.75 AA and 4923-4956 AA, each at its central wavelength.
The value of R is 0.21 mag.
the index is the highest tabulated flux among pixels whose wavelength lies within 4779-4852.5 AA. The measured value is 37.4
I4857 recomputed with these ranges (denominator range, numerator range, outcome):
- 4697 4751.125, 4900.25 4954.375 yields 1.16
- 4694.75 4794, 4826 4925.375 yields 1.10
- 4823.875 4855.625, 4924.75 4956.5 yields 1.27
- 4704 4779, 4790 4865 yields 1.02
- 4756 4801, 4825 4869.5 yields 1.18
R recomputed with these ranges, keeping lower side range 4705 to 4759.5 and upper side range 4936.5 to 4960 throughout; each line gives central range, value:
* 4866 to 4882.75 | 0.11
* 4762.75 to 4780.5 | 0.33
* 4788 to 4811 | 0.11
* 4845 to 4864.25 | 0.11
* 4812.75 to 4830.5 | 0.14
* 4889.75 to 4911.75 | 0.01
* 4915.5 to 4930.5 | 0.02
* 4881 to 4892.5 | 0.14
